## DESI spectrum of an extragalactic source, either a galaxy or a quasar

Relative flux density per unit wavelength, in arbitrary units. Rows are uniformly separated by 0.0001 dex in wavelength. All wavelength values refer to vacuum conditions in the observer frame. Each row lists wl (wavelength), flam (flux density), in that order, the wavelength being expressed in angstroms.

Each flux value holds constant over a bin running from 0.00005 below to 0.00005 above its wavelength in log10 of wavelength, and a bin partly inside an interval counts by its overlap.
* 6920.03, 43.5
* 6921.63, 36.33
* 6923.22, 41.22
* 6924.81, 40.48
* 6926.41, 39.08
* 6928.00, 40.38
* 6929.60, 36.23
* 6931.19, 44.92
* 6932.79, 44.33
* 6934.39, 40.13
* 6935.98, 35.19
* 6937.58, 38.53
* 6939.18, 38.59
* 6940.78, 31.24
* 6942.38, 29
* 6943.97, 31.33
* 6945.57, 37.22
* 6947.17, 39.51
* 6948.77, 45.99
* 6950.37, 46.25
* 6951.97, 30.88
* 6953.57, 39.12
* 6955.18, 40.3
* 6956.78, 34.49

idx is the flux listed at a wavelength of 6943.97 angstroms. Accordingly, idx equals 31.33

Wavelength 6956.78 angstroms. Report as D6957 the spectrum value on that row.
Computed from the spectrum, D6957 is 34.49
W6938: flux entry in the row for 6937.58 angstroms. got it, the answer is 38.53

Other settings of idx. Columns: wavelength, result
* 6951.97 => 30.88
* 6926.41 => 39.08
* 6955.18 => 40.3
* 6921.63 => 36.33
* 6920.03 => 43.5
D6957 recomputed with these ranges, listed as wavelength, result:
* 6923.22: 41.22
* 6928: 40.38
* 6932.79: 44.33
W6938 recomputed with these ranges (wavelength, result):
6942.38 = 29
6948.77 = 45.99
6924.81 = 40.48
